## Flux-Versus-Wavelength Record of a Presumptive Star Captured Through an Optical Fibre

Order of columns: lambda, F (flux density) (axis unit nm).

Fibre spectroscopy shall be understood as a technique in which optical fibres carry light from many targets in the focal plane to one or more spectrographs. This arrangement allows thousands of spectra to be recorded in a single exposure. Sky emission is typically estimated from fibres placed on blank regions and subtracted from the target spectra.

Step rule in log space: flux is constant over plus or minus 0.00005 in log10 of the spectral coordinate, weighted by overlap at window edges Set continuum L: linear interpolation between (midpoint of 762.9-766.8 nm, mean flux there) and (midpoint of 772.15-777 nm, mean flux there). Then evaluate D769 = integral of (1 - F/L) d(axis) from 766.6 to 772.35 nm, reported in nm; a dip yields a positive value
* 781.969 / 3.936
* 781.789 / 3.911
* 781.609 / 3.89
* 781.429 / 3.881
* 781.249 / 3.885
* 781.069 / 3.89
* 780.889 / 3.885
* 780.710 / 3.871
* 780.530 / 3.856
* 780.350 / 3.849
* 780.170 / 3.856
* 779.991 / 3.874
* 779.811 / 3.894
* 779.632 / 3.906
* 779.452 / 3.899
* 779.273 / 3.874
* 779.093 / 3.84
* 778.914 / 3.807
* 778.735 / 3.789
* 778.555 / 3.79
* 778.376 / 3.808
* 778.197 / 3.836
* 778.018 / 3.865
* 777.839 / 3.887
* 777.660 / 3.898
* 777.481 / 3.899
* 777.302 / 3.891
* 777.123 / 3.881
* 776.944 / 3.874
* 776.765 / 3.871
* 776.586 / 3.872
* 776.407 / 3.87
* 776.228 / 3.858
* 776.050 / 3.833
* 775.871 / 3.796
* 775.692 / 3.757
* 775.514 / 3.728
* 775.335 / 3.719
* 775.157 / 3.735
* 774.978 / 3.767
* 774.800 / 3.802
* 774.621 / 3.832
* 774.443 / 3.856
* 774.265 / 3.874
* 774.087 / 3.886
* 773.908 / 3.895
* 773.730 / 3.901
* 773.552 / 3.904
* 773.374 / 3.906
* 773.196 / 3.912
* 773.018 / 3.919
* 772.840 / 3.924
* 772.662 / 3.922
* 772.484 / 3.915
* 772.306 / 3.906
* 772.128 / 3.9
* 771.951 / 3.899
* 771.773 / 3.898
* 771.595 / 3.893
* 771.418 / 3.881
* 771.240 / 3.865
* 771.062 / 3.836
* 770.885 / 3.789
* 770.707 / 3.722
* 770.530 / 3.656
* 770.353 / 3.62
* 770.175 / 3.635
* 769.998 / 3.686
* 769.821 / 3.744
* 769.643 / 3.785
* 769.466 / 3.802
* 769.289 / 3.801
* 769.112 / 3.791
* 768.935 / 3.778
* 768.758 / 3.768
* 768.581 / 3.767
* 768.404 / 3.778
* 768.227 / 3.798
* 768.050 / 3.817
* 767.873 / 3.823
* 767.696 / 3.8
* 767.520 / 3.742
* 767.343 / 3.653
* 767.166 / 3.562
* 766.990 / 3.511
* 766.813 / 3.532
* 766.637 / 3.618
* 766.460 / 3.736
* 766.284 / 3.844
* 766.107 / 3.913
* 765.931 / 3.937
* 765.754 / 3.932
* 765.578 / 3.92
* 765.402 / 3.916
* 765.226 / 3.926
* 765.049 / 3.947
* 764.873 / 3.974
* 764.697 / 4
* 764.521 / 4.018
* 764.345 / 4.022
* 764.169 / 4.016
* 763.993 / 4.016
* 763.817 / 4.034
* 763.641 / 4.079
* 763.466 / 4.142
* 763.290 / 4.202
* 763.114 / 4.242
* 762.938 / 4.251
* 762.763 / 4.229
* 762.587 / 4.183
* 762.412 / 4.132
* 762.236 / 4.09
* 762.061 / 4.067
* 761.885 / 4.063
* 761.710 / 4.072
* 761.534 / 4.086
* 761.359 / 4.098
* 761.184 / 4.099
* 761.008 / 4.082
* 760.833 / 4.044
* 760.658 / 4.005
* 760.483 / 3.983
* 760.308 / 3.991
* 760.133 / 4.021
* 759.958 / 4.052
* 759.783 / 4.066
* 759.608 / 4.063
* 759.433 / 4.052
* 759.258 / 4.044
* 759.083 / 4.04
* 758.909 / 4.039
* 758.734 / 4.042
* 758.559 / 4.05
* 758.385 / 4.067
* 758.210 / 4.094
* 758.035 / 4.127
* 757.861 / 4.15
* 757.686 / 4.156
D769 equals 0.23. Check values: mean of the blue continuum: 3.97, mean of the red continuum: 3.85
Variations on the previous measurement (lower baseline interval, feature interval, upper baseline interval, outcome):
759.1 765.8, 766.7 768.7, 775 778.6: 0.13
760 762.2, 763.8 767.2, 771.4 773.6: 0.11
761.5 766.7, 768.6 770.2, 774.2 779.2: 0.07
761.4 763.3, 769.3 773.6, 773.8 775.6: 0.07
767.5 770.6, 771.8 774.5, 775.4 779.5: -0.07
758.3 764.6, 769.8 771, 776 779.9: 0.08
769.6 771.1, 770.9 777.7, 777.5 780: -0.15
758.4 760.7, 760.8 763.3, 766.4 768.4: -0.13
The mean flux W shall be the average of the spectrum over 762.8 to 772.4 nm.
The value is 3.86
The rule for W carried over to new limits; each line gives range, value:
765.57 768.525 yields 3.76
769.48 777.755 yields 3.83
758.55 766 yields 4.05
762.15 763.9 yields 4.16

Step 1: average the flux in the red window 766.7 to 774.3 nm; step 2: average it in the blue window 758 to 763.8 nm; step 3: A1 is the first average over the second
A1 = 0.93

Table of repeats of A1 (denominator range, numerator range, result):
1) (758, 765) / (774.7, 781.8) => 0.94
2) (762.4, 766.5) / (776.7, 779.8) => 0.96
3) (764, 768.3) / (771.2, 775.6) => 1.01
